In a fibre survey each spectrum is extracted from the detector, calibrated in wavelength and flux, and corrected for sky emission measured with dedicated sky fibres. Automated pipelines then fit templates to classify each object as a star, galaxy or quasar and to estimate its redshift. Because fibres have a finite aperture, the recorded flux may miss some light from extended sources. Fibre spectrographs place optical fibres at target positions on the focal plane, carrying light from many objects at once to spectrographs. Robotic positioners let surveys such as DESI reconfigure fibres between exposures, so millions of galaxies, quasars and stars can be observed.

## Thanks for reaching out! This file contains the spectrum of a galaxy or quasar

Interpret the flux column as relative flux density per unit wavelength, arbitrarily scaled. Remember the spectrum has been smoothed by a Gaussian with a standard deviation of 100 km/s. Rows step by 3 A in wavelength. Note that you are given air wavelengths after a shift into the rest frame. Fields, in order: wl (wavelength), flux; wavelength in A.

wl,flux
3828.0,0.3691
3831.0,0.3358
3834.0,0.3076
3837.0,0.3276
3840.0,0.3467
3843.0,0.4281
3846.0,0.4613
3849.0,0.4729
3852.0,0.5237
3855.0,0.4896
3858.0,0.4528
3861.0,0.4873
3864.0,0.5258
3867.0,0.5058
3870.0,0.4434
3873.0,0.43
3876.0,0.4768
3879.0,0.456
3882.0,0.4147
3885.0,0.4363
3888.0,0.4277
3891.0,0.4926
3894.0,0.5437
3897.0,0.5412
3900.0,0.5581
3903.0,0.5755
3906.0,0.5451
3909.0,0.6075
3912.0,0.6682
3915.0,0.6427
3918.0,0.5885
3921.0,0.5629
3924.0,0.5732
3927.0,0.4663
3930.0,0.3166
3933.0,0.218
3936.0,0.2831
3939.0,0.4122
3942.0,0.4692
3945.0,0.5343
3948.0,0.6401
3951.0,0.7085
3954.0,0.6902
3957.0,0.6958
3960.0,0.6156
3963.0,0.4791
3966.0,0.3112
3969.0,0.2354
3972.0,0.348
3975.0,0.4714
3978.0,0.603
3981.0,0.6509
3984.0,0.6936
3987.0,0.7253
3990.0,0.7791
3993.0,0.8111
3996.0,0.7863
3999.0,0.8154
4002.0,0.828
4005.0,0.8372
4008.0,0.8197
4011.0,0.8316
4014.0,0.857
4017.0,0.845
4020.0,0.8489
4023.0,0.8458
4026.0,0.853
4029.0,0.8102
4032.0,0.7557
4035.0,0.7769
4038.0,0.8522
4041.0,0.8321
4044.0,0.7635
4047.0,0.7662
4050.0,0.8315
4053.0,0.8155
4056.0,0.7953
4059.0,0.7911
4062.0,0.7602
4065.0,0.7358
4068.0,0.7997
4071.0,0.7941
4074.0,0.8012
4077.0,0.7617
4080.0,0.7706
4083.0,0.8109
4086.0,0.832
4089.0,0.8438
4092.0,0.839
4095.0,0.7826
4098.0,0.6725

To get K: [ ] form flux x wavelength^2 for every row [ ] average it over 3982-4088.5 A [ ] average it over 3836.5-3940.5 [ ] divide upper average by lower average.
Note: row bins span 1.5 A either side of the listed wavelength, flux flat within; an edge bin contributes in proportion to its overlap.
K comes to 1.80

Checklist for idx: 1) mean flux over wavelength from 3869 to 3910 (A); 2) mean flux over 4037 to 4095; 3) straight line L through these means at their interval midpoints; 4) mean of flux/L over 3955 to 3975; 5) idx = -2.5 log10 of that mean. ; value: 0.34 mag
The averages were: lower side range 0.496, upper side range 0.799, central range 0.455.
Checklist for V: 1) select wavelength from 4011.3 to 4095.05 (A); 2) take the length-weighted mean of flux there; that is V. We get 0.807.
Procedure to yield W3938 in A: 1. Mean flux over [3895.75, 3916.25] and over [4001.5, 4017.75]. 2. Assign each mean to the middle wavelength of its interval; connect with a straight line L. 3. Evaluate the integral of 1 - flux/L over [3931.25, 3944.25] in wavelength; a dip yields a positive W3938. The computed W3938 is 6.1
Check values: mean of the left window 0.591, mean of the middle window 0.356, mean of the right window 0.837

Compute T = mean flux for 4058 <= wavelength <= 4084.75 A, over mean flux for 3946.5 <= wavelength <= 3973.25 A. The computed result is 1.48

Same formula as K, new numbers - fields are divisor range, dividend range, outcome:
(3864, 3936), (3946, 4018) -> 1.41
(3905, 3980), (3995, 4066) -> 1.67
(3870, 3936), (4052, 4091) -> 1.74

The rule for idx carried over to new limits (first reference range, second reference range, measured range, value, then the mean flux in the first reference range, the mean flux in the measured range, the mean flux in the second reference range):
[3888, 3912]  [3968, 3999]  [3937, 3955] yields 0.05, 0.551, 0.564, 0.626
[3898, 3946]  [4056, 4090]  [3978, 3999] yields -0.17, 0.501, 0.737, 0.79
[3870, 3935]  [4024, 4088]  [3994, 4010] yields -0.18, 0.499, 0.818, 0.796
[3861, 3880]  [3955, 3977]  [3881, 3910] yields -0.10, 0.475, 0.514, 0.46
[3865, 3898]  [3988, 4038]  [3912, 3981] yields 0.26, 0.47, 0.501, 0.819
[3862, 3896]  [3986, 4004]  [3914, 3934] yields 0.22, 0.47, 0.484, 0.794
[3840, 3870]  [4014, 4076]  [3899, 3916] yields -0.06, 0.474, 0.599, 0.805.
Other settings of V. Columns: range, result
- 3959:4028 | 0.692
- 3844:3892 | 0.468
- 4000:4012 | 0.828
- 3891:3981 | 0.516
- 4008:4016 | 0.84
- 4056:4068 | 0.771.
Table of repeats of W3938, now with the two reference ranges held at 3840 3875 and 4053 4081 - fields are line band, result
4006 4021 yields -2.97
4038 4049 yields -0.77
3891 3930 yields -0.90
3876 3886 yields 1.23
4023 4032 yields -1.24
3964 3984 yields 5.83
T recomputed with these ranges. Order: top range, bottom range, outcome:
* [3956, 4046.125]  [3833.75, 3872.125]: 1.59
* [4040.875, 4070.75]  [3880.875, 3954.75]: 1.53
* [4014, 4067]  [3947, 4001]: 1.31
